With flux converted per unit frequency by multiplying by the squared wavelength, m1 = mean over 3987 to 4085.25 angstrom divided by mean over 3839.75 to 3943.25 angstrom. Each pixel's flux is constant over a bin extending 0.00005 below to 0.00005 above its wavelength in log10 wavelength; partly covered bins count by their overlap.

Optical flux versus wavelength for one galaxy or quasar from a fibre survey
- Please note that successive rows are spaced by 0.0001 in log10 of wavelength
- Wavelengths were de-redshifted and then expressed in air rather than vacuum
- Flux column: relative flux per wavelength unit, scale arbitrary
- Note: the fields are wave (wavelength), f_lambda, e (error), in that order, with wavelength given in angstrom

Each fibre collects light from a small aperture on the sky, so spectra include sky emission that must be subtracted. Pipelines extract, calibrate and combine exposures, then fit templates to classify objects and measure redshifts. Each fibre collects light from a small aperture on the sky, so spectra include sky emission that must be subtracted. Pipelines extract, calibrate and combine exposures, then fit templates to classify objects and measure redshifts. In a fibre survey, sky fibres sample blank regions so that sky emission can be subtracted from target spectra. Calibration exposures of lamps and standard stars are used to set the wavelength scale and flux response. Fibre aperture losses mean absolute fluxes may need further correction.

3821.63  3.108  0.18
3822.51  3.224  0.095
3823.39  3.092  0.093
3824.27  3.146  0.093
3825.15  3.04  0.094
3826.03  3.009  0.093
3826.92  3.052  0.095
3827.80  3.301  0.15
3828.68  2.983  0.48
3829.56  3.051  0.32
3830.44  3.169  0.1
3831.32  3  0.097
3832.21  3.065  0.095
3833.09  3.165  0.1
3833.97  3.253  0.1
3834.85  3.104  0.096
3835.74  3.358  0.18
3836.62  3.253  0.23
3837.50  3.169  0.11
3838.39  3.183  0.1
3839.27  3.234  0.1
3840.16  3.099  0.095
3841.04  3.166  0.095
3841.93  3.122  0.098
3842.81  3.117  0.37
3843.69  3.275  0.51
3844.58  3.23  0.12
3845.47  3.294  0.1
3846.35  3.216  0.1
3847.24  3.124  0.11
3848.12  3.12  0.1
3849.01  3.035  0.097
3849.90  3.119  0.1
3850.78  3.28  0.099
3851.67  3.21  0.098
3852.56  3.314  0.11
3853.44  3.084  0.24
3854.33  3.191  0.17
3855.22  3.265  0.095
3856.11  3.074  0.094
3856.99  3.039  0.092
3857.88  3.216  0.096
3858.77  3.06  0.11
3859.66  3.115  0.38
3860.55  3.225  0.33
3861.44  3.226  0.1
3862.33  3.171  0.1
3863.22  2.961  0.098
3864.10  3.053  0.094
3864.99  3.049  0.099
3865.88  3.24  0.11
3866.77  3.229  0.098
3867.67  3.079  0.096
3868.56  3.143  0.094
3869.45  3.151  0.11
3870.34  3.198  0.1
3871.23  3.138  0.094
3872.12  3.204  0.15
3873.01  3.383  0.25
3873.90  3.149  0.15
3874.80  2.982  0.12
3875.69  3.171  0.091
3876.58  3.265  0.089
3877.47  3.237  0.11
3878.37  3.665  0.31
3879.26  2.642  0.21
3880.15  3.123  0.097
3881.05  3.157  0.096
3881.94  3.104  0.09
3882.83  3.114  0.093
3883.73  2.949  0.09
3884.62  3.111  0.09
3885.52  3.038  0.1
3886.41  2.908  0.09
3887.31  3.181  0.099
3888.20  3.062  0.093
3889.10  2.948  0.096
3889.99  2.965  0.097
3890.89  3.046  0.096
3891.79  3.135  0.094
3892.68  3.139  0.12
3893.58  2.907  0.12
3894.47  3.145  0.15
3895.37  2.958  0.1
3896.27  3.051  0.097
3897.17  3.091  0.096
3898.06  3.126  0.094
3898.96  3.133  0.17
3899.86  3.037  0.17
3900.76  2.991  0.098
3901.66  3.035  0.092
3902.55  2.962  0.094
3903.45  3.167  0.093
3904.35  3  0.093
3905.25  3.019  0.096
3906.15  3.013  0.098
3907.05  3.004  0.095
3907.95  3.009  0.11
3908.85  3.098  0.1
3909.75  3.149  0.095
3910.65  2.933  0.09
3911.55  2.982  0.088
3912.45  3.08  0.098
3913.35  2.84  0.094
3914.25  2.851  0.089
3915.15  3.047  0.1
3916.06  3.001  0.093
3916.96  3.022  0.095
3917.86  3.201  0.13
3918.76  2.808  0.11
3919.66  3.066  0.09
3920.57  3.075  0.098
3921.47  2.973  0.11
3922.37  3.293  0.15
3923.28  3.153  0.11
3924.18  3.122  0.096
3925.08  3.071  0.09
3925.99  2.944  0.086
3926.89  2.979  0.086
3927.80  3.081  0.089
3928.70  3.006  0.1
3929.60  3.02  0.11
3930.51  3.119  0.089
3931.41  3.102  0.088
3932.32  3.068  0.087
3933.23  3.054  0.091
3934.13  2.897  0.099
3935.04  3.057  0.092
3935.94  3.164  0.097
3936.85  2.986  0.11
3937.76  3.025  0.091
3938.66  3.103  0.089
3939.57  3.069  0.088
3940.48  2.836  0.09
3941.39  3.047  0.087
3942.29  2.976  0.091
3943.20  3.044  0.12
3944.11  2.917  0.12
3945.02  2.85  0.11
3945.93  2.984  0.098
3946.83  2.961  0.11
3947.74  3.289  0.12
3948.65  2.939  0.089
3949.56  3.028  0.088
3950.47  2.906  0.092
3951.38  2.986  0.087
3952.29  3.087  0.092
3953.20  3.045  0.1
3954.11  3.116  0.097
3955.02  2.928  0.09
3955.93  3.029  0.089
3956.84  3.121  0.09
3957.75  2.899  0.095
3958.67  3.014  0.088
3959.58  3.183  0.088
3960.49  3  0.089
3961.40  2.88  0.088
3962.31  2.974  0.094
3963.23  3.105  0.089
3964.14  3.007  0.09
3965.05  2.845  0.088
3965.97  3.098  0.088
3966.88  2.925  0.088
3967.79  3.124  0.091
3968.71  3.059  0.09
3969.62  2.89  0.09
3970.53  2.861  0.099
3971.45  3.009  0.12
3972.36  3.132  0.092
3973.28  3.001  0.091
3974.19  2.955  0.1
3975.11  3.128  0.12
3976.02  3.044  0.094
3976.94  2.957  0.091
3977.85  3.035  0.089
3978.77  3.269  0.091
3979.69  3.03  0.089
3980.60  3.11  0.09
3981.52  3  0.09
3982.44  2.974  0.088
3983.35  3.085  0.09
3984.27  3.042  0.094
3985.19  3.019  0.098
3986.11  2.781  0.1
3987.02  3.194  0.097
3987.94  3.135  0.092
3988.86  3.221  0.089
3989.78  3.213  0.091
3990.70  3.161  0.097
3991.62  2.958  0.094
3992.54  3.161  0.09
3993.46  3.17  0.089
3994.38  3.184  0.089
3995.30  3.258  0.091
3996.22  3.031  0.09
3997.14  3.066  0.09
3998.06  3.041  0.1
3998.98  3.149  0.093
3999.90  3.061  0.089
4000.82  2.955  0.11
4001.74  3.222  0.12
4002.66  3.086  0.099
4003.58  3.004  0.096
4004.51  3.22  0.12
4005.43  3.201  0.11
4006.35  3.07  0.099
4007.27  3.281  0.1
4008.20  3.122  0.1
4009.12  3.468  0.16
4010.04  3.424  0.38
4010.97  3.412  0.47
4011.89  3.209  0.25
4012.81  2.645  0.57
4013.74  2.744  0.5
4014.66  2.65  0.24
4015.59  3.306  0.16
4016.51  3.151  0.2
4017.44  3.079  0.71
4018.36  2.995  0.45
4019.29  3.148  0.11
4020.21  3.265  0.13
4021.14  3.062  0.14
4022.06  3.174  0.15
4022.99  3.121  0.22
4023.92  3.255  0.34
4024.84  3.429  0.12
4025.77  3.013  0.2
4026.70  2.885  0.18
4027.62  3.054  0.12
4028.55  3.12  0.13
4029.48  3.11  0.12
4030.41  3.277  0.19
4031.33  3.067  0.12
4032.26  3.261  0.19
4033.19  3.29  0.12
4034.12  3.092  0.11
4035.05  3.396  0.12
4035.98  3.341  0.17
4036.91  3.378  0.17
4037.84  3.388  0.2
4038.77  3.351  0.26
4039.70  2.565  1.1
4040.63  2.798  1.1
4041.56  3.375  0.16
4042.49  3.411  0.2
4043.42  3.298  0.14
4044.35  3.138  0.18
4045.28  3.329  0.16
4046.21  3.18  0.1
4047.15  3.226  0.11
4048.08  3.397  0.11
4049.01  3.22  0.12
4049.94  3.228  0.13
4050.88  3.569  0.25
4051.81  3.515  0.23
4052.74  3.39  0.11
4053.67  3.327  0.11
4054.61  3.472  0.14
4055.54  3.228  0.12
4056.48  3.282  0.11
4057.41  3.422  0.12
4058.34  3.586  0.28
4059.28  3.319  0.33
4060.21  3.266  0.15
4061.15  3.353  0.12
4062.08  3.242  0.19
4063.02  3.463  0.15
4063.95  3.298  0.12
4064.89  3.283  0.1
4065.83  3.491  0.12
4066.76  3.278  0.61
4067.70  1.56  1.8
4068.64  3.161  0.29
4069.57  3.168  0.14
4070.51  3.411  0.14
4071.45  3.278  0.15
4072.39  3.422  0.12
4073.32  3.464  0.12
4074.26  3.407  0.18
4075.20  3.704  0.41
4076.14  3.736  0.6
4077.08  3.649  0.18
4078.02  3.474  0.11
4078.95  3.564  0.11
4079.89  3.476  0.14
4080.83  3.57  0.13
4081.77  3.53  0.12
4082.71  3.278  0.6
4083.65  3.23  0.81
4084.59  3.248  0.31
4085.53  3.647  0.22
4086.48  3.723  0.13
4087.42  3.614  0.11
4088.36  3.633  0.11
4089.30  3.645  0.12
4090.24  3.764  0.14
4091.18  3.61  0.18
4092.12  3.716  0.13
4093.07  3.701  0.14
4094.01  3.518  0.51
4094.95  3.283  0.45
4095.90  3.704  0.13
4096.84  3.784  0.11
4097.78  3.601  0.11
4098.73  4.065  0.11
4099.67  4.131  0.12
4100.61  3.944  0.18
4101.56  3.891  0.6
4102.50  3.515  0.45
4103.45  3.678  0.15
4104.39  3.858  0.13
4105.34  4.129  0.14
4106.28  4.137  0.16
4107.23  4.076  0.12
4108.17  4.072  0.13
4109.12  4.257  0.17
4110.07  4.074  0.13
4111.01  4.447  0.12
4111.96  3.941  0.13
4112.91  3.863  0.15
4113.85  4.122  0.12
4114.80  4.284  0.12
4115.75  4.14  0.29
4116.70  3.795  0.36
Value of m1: 1.13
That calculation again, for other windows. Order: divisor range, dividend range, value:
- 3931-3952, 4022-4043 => 1.11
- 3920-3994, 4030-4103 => 1.18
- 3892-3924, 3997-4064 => 1.12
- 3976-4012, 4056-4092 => 1.13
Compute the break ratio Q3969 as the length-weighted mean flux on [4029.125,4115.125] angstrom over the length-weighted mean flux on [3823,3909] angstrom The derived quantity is 1.1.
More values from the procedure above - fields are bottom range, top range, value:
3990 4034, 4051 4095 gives 1.09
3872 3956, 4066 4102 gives 1.15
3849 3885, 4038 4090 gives 1.06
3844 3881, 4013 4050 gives 1.00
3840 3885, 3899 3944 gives 0.96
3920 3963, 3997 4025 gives 1.03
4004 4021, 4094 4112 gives 1.25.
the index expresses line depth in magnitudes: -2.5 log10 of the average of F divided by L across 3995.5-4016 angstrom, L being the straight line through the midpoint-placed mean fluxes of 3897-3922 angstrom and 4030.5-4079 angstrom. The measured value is 0.03 mag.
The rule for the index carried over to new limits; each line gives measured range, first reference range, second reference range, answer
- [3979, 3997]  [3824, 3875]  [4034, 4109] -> 0.09 mag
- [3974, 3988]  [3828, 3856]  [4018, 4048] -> 0.05 mag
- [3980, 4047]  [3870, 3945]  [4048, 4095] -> 0.05 mag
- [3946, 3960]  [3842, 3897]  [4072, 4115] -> 0.11 mag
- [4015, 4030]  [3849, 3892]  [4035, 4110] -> 0.09 mag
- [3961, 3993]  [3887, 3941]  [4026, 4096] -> 0.05 mag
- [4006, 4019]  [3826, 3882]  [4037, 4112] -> 0.10 mag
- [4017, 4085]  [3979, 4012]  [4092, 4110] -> 0.08 mag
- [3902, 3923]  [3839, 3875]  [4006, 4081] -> 0.06 mag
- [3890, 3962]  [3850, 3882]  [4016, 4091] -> 0.06 mag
